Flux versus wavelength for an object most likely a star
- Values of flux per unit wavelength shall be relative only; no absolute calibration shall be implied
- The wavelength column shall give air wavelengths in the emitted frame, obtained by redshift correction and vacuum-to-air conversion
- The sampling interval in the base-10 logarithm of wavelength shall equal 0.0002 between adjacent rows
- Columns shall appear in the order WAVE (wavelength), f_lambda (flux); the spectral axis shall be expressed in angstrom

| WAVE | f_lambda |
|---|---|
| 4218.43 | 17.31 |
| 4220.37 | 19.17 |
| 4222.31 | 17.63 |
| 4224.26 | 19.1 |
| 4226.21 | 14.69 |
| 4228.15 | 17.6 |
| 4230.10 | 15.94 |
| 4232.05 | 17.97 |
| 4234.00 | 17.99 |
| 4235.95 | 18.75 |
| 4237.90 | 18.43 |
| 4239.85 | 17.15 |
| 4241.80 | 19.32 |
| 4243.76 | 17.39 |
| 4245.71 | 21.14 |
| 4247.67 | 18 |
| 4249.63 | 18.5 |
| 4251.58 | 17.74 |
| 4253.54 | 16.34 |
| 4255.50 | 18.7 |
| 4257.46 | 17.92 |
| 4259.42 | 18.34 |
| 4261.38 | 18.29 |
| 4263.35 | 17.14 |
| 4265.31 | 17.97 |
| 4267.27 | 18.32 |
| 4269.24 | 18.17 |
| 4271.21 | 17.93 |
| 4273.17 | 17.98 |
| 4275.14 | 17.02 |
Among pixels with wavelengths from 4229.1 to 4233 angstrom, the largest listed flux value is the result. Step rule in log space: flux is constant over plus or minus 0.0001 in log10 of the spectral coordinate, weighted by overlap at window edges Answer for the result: 17.97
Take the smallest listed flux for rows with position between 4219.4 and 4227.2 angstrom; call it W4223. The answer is 14.69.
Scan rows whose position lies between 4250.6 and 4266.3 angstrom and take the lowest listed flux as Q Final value 16.34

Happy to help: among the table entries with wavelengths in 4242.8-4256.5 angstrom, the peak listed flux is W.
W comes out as 21.14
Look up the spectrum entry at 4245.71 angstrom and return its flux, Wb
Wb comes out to 21.14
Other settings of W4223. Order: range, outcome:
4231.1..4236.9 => 17.97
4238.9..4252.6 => 17.15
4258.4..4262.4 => 18.29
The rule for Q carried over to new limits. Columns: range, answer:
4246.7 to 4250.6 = 18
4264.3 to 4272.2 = 17.93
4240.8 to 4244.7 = 17.39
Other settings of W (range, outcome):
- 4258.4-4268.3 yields 18.34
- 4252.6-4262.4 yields 18.7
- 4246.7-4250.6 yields 18.5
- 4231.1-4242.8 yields 19.32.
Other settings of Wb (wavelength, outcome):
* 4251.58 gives 17.74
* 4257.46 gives 17.92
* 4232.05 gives 17.97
